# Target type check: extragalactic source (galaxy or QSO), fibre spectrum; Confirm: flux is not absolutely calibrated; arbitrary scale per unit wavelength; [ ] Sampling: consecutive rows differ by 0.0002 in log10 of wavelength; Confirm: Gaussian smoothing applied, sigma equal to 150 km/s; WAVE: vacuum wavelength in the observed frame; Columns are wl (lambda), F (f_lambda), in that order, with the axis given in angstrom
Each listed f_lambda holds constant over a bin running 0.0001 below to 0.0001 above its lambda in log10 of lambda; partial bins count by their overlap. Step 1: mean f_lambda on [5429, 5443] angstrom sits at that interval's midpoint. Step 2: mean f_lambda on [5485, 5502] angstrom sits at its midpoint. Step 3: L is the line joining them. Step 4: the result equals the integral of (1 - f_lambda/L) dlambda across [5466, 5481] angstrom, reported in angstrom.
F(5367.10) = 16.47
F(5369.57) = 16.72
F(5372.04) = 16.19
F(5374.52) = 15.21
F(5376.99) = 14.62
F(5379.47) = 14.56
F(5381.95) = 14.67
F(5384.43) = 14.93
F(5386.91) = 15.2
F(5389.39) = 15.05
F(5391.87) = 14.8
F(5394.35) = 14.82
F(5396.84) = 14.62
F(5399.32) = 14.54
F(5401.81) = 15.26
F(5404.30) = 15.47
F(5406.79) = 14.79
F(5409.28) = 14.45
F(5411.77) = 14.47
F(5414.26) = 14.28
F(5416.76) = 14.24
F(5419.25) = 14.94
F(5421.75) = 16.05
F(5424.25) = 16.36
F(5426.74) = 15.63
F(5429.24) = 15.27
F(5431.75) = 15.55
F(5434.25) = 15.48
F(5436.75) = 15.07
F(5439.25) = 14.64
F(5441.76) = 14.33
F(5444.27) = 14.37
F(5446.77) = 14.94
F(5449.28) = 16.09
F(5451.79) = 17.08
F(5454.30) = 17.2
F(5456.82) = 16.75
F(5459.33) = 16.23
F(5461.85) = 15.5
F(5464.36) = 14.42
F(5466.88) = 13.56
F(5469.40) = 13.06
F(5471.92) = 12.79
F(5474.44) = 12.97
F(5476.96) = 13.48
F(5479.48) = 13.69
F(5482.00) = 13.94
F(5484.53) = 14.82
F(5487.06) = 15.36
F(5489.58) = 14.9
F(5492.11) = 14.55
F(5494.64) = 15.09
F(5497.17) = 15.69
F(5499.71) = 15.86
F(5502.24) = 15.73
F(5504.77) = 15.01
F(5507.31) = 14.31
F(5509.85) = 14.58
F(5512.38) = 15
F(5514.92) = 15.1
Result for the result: 1.9 angstrom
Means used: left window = 15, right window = 15.3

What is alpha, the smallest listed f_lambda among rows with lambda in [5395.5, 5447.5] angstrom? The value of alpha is 14.24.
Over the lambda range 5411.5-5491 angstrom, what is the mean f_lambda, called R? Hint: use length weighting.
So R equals 14.9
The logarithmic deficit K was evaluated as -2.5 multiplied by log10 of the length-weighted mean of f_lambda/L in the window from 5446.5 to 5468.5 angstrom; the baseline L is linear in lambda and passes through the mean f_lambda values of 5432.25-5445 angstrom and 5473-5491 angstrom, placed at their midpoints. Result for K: -0.09 mag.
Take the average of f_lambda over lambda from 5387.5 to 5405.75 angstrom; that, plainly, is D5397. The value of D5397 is 14.9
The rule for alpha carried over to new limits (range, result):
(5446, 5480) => 12.79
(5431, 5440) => 14.64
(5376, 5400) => 14.54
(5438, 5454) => 14.33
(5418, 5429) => 14.94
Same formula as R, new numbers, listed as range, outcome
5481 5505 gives 15.1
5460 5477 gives 13.8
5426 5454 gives 15.4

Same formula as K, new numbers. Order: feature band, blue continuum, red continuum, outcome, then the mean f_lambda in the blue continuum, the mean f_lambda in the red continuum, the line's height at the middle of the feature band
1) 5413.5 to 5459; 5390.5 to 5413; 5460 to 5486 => -0.08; 14.8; 13.9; 14.4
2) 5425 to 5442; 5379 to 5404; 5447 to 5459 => 0.06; 14.9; 16.6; 16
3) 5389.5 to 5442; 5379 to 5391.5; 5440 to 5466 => 0.02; 14.9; 15.6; 15.2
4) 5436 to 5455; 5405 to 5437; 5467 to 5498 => -0.05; 15.1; 14.2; 14.7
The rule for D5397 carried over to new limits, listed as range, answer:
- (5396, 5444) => 15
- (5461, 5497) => 14.2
